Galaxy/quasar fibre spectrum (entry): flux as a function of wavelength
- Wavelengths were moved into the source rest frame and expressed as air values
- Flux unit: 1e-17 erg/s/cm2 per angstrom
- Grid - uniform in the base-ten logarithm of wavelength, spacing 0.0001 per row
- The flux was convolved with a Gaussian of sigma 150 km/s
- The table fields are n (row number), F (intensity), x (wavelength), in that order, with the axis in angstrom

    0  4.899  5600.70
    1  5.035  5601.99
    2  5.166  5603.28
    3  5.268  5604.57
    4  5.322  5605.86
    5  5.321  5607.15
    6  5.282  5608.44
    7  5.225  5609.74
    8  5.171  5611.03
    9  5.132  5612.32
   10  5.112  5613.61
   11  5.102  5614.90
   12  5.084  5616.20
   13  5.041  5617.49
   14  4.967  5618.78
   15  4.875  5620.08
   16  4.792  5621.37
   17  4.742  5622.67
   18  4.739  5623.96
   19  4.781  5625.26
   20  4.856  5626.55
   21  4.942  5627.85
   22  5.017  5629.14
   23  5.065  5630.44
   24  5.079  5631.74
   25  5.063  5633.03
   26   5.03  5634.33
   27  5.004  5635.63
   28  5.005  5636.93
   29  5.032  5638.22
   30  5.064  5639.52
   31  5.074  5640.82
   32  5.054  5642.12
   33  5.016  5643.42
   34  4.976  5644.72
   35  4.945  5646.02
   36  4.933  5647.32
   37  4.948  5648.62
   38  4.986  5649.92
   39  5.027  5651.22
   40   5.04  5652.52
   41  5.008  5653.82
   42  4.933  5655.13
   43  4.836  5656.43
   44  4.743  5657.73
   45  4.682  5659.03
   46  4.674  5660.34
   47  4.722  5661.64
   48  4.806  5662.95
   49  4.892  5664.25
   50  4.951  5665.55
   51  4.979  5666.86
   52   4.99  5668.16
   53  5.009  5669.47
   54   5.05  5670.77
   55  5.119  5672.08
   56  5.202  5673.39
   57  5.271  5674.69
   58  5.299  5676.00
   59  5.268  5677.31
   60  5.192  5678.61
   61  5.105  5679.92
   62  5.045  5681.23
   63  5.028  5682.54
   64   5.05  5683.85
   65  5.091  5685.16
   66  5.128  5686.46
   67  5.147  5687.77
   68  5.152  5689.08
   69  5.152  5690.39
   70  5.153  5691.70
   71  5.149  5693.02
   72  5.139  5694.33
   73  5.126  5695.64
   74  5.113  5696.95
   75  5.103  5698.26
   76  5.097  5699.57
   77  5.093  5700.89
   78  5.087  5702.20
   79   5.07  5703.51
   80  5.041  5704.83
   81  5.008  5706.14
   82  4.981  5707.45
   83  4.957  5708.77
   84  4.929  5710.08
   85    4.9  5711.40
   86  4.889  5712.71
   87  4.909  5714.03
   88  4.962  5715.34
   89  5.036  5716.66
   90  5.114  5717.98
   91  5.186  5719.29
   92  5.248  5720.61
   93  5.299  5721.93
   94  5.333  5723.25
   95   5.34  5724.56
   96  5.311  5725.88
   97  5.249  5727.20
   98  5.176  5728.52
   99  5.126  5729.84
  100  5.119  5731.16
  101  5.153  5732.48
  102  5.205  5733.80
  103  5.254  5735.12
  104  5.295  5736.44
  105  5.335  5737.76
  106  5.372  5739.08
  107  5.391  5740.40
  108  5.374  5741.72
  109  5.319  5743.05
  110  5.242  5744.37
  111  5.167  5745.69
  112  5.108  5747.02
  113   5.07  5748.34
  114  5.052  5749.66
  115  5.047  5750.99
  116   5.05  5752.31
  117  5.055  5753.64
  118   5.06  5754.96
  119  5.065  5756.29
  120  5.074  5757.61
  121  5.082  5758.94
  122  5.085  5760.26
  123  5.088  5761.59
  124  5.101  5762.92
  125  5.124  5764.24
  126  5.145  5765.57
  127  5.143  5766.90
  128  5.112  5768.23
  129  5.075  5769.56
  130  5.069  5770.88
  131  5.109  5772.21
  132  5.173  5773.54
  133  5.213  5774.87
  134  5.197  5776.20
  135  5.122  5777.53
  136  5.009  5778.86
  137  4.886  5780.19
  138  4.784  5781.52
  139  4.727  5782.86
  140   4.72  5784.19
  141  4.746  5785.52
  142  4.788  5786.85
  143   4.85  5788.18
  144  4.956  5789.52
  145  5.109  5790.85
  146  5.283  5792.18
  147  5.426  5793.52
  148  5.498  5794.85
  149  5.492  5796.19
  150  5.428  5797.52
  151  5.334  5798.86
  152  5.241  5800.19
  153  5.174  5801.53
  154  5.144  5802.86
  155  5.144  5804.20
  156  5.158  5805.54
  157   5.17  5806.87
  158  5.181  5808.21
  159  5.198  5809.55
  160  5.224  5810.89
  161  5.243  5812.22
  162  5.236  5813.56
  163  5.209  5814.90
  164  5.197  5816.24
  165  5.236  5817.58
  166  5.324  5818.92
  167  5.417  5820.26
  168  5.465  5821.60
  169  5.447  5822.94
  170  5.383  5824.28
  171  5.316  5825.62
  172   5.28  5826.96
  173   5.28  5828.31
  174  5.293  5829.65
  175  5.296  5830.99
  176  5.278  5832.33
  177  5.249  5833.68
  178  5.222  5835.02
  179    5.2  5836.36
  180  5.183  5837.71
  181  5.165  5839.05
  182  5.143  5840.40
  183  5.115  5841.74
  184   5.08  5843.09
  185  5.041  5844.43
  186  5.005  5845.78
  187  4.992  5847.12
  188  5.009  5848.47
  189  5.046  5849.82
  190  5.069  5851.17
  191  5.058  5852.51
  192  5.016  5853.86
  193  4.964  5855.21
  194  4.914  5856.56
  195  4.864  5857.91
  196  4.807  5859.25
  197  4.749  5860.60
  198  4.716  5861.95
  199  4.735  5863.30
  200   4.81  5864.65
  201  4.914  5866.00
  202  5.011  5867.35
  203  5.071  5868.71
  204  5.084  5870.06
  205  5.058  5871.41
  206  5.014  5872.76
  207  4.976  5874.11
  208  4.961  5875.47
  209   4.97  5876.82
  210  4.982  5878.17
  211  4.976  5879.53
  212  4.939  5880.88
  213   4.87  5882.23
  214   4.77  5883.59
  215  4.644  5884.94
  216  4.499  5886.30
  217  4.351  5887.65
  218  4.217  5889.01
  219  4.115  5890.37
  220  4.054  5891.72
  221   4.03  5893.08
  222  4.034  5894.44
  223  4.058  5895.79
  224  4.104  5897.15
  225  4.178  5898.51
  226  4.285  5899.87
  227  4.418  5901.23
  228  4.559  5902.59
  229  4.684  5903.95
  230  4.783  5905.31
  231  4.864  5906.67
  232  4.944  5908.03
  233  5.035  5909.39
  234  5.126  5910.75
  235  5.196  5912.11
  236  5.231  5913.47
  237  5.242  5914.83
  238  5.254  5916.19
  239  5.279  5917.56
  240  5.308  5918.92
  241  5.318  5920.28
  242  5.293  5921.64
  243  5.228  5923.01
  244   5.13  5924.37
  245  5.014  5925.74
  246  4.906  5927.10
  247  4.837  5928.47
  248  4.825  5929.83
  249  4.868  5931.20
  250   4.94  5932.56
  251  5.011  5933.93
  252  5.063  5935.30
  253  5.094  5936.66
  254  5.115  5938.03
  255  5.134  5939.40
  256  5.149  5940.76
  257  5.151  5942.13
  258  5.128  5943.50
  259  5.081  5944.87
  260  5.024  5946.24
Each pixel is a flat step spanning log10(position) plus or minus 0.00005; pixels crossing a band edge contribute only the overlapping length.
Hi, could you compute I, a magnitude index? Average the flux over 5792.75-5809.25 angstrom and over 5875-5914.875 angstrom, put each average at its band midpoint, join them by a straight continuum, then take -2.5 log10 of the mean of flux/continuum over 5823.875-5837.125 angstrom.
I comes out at -0.042 mag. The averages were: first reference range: 5.28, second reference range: 4.63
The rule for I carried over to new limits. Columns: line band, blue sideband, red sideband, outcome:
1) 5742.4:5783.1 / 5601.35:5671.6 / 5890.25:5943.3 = -0.03 mag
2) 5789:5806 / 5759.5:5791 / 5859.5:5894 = -0.07 mag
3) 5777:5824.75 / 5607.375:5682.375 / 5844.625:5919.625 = -0.06 mag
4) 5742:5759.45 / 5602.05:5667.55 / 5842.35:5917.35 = -0.05 mag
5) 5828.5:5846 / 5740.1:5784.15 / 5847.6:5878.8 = -0.04 mag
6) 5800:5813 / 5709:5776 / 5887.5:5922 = -0.05 mag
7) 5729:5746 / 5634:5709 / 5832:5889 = -0.05 mag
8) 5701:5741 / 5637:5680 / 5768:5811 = -0.02 mag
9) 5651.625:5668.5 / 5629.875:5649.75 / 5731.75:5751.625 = 0.04 mag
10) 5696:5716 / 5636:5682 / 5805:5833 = 0.01 mag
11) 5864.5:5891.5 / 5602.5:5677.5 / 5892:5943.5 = 0.02 mag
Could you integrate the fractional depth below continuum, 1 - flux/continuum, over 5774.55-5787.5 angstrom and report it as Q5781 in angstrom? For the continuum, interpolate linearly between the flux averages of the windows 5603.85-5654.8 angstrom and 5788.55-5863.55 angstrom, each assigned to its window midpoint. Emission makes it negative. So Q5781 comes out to 0.6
